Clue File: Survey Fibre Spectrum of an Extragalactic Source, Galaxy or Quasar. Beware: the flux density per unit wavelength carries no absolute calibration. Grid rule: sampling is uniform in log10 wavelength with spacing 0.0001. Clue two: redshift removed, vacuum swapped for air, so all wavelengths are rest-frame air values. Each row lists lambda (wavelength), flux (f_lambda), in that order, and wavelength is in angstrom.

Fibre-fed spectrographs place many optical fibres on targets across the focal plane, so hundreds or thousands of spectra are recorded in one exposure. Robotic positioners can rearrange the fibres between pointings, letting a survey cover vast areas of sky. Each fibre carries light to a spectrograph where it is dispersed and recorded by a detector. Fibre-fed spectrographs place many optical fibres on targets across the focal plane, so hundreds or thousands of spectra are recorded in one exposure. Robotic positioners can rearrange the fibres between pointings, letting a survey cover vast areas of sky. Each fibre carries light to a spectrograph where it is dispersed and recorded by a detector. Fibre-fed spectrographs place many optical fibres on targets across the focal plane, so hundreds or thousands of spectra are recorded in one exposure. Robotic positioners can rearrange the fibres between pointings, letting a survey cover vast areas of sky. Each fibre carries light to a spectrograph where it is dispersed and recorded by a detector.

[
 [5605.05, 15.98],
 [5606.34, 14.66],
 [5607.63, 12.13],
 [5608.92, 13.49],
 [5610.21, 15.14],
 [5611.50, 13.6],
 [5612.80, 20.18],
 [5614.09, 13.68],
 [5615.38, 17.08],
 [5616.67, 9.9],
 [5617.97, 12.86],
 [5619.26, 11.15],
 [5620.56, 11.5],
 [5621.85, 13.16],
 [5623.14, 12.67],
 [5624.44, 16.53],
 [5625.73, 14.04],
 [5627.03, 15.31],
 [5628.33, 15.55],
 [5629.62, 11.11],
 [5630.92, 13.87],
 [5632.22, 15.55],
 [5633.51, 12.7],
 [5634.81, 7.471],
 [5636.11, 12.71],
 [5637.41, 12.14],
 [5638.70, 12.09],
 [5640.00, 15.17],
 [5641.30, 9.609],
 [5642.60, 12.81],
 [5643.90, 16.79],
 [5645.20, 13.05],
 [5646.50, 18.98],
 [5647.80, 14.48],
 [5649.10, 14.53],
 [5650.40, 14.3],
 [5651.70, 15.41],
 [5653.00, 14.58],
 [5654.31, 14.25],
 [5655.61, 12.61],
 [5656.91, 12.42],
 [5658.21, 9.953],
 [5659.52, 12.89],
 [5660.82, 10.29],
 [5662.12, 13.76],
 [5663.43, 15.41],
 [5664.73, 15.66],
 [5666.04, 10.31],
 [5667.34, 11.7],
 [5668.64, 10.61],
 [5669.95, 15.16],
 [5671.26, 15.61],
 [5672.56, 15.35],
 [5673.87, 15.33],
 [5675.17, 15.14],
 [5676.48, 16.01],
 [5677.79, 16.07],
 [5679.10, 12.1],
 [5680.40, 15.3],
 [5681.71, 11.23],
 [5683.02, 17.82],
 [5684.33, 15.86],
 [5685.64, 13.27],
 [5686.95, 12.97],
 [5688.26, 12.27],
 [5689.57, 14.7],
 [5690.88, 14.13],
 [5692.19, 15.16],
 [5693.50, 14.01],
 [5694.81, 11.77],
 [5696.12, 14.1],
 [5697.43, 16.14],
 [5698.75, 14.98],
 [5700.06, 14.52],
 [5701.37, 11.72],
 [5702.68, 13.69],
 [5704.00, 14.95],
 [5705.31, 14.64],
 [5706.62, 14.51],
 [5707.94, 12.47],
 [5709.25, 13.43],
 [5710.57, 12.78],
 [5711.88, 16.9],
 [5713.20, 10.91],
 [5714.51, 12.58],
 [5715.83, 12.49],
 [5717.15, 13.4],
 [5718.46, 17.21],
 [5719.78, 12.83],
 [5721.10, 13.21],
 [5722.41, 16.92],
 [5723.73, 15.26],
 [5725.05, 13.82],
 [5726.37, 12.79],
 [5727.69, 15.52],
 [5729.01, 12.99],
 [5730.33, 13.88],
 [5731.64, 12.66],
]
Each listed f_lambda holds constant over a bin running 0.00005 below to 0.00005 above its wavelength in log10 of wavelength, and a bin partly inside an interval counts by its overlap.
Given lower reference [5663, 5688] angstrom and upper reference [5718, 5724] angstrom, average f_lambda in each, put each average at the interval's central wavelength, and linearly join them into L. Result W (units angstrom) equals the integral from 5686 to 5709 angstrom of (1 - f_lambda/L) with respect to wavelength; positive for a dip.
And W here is 1.1 angstrom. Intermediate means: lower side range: 14.2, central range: 13.9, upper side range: 15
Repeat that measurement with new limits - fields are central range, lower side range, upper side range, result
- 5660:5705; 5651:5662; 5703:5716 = -2.76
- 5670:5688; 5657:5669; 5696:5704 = -2.17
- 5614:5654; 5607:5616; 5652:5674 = 1.87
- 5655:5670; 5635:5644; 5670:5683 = 1.63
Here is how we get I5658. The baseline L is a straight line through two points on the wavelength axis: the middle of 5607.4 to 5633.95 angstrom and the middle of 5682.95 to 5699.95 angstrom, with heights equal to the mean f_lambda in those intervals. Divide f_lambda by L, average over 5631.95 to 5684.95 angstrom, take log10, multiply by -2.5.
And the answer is 0.03 mag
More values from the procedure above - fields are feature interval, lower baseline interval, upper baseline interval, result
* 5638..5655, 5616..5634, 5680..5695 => -0.057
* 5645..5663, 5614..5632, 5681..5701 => 0.007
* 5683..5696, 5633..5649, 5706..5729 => -0.028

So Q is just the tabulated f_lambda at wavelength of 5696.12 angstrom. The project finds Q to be 14.1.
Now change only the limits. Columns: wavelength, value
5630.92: 13.87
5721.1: 13.21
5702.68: 13.69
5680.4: 15.3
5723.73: 15.26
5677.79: 16.07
